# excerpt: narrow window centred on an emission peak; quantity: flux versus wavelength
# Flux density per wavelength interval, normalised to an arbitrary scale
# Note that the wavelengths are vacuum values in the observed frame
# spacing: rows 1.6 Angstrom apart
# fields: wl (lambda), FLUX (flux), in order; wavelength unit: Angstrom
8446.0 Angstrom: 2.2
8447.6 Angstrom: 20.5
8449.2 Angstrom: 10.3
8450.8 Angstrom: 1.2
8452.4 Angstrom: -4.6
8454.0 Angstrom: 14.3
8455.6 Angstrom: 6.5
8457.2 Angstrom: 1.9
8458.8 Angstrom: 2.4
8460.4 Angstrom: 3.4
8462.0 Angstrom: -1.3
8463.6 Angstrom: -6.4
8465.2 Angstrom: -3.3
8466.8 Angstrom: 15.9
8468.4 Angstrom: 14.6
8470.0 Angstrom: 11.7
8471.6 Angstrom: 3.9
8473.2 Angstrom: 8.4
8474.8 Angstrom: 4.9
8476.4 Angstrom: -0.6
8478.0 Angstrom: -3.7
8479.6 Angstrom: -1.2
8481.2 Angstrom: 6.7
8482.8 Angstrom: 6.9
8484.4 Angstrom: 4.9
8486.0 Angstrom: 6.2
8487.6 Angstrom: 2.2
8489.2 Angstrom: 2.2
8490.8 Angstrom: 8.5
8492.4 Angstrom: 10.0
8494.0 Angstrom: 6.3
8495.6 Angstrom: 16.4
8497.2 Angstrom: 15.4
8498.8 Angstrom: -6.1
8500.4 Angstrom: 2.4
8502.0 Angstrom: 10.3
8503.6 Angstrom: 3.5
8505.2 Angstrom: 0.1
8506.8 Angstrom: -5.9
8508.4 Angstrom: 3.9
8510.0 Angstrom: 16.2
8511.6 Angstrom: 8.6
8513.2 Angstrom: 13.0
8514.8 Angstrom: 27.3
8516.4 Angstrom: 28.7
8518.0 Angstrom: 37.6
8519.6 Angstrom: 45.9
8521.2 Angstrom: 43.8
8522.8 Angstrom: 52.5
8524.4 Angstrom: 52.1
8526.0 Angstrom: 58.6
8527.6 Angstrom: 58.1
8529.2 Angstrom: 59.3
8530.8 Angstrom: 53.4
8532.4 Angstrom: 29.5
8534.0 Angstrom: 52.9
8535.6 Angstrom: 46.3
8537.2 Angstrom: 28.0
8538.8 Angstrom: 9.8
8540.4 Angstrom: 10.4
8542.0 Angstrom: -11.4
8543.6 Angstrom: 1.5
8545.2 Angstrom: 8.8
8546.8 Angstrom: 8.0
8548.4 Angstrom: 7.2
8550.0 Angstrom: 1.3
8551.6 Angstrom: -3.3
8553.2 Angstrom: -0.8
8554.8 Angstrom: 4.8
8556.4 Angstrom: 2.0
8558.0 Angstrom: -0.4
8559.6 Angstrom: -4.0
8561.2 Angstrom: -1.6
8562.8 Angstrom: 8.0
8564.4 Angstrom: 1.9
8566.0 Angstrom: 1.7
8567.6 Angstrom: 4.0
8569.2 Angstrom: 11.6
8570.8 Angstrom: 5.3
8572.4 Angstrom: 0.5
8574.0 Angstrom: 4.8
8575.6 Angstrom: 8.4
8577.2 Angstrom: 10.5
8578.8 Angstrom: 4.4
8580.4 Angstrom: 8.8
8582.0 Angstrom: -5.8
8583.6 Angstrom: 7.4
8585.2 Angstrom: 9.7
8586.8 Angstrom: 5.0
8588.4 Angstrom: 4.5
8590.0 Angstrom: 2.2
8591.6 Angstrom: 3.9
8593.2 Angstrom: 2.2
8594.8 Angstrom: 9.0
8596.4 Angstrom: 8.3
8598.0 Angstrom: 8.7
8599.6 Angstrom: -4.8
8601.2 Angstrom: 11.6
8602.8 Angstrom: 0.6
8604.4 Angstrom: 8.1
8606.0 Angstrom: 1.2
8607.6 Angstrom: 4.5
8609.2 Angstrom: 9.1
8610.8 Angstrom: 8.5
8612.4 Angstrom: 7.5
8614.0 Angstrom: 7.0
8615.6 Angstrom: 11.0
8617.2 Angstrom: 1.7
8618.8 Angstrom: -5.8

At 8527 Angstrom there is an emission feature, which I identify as [O II]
